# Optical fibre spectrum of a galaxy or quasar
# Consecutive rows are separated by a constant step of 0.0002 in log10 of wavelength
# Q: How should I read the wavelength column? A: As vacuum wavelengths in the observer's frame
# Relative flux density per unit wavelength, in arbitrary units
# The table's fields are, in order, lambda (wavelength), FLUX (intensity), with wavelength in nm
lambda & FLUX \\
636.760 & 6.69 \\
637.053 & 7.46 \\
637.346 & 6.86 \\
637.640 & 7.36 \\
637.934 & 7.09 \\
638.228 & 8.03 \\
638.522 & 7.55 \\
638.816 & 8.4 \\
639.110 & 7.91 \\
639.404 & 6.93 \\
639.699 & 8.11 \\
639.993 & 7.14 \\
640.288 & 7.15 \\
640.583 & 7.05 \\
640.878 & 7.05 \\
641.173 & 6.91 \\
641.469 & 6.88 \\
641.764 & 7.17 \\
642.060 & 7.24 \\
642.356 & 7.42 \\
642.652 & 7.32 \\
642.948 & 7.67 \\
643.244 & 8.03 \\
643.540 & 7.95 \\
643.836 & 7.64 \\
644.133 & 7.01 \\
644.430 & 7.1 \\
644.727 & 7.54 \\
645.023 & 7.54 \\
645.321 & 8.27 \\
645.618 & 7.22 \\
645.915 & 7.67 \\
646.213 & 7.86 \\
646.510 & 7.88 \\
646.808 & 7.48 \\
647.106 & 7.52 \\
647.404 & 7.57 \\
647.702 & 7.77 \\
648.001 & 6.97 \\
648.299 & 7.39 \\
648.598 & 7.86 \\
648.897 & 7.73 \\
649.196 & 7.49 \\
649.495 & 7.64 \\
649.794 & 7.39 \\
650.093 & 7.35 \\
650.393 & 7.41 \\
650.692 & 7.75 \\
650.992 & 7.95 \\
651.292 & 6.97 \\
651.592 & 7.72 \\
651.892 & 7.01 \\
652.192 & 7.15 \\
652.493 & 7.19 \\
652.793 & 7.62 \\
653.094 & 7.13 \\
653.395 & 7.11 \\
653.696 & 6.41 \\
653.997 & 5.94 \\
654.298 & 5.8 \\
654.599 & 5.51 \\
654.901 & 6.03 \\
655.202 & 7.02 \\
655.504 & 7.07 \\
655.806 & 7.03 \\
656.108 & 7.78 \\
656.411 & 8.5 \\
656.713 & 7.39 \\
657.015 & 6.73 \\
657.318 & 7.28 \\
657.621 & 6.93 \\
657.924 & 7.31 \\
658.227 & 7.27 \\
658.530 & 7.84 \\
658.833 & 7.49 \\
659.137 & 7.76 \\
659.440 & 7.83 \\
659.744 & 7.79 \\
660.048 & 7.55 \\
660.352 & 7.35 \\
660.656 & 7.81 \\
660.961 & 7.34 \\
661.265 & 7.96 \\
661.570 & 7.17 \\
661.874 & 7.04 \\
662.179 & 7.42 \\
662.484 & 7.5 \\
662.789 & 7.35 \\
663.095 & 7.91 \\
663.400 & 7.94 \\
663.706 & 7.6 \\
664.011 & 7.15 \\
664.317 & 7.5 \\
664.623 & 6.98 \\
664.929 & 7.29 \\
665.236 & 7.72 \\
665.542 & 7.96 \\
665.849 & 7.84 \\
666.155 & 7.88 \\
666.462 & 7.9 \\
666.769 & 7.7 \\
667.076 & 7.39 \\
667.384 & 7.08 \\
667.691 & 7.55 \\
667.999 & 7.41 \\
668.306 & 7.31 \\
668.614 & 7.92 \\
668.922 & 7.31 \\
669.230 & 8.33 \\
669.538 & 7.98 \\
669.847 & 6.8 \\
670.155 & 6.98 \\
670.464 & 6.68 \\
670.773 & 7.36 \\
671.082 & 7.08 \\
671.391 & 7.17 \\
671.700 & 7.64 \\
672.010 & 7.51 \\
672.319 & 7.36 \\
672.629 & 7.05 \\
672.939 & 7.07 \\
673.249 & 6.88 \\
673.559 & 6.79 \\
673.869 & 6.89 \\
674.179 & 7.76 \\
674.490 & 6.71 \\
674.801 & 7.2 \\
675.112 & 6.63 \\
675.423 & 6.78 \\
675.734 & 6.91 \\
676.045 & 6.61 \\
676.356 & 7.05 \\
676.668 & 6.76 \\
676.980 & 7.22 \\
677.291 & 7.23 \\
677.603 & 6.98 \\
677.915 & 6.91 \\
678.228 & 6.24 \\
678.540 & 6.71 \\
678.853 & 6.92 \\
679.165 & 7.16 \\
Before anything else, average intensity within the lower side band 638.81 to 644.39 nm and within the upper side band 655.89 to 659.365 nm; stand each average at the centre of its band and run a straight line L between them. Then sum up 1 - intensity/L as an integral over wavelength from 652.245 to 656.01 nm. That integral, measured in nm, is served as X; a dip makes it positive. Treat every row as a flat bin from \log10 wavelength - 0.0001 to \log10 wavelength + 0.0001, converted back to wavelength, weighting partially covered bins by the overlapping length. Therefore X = 0.39 nm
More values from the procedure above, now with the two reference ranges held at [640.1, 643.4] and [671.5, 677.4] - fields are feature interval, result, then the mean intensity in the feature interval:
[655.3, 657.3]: -0.063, 7.4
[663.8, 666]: -0.117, 7.49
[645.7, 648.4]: -0.125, 7.56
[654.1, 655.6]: 0.195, 6.25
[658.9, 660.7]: -0.130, 7.66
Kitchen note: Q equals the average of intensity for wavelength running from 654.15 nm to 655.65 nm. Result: 6.29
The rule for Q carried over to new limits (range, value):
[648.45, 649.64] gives 7.68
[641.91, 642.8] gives 7.32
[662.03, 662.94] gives 7.42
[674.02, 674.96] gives 7.22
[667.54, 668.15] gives 7.47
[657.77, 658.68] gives 7.47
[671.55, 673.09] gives 7.32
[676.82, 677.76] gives 7.15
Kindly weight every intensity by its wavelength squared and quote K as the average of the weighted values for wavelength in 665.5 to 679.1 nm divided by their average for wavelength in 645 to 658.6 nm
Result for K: 1.05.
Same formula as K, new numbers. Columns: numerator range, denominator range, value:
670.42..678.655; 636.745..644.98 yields 1.05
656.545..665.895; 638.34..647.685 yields 1.06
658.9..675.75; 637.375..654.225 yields 1.07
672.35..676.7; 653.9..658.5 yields 1.06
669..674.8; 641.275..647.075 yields 1.05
